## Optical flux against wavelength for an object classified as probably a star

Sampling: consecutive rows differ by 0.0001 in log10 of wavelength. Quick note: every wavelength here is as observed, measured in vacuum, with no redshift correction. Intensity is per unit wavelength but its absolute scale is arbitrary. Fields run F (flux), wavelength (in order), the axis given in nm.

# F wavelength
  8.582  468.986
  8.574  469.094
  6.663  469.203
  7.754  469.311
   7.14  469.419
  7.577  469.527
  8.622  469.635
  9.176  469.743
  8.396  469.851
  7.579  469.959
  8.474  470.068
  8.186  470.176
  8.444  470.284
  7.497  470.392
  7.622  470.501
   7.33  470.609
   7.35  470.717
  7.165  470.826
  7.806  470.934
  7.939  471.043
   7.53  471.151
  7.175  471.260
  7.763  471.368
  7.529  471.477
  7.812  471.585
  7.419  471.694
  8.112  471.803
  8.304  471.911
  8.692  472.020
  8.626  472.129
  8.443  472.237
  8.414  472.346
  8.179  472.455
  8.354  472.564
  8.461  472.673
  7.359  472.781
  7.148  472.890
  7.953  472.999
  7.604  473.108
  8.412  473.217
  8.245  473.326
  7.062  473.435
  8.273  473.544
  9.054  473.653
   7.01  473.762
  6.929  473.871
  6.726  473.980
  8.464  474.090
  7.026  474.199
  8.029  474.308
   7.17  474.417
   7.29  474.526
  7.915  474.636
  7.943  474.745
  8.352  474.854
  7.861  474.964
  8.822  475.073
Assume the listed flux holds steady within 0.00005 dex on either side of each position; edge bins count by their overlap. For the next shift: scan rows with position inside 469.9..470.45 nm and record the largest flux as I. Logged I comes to 8.474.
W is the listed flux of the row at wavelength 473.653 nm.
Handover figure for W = 9.054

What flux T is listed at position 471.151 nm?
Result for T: 7.53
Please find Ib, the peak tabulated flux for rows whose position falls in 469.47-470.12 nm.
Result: 9.176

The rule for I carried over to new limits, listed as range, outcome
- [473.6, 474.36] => 9.054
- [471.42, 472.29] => 8.692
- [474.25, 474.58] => 8.029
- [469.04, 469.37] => 8.574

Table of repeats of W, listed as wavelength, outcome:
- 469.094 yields 8.574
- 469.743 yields 9.176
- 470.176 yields 8.186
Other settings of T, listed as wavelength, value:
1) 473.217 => 8.412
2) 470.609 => 7.33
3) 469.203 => 6.663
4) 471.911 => 8.304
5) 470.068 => 8.474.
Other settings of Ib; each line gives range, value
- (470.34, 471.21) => 7.939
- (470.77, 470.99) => 7.806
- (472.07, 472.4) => 8.626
